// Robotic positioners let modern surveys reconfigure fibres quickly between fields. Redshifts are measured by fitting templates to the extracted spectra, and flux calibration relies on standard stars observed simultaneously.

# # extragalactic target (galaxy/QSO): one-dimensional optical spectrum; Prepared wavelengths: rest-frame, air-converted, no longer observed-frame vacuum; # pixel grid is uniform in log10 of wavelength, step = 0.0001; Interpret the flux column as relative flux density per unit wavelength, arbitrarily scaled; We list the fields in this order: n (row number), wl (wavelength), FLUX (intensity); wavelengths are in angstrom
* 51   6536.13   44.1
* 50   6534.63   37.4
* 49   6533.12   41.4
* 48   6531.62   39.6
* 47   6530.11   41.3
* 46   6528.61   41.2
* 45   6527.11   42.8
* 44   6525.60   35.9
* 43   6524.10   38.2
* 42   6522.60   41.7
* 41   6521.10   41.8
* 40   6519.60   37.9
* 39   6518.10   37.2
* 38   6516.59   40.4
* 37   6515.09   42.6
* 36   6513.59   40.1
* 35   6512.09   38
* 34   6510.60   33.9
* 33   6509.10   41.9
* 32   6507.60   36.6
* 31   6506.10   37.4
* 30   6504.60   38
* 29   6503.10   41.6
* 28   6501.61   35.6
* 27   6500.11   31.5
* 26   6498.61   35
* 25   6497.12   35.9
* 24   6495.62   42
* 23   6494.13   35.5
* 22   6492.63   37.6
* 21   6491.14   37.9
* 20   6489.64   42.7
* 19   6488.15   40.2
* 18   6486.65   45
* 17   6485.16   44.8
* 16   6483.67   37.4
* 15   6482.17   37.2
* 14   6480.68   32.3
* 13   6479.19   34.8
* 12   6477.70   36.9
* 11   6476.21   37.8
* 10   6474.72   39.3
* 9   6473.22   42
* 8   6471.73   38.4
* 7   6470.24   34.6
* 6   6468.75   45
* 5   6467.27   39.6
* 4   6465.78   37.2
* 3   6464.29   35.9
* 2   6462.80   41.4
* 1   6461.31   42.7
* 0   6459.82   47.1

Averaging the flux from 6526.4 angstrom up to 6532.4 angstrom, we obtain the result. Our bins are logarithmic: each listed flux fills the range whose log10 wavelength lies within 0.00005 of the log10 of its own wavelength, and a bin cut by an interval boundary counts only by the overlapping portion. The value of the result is 41.2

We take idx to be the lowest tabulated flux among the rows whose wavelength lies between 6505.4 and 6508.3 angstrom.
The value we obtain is 36.6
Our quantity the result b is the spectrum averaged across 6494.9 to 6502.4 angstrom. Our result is 36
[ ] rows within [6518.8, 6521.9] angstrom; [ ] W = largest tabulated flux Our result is 41.8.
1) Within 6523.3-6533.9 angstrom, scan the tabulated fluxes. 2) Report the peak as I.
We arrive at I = 42.8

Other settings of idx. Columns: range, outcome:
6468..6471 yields 34.6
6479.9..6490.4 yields 32.3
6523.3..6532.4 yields 35.9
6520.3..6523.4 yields 41.7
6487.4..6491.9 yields 37.9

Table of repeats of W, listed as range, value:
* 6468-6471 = 45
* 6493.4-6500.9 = 42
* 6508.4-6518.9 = 42.6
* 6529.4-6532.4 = 41.3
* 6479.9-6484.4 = 37.4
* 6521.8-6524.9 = 41.7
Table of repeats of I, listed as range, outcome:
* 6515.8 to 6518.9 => 40.4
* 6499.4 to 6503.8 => 41.6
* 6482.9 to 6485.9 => 44.8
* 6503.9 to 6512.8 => 41.9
